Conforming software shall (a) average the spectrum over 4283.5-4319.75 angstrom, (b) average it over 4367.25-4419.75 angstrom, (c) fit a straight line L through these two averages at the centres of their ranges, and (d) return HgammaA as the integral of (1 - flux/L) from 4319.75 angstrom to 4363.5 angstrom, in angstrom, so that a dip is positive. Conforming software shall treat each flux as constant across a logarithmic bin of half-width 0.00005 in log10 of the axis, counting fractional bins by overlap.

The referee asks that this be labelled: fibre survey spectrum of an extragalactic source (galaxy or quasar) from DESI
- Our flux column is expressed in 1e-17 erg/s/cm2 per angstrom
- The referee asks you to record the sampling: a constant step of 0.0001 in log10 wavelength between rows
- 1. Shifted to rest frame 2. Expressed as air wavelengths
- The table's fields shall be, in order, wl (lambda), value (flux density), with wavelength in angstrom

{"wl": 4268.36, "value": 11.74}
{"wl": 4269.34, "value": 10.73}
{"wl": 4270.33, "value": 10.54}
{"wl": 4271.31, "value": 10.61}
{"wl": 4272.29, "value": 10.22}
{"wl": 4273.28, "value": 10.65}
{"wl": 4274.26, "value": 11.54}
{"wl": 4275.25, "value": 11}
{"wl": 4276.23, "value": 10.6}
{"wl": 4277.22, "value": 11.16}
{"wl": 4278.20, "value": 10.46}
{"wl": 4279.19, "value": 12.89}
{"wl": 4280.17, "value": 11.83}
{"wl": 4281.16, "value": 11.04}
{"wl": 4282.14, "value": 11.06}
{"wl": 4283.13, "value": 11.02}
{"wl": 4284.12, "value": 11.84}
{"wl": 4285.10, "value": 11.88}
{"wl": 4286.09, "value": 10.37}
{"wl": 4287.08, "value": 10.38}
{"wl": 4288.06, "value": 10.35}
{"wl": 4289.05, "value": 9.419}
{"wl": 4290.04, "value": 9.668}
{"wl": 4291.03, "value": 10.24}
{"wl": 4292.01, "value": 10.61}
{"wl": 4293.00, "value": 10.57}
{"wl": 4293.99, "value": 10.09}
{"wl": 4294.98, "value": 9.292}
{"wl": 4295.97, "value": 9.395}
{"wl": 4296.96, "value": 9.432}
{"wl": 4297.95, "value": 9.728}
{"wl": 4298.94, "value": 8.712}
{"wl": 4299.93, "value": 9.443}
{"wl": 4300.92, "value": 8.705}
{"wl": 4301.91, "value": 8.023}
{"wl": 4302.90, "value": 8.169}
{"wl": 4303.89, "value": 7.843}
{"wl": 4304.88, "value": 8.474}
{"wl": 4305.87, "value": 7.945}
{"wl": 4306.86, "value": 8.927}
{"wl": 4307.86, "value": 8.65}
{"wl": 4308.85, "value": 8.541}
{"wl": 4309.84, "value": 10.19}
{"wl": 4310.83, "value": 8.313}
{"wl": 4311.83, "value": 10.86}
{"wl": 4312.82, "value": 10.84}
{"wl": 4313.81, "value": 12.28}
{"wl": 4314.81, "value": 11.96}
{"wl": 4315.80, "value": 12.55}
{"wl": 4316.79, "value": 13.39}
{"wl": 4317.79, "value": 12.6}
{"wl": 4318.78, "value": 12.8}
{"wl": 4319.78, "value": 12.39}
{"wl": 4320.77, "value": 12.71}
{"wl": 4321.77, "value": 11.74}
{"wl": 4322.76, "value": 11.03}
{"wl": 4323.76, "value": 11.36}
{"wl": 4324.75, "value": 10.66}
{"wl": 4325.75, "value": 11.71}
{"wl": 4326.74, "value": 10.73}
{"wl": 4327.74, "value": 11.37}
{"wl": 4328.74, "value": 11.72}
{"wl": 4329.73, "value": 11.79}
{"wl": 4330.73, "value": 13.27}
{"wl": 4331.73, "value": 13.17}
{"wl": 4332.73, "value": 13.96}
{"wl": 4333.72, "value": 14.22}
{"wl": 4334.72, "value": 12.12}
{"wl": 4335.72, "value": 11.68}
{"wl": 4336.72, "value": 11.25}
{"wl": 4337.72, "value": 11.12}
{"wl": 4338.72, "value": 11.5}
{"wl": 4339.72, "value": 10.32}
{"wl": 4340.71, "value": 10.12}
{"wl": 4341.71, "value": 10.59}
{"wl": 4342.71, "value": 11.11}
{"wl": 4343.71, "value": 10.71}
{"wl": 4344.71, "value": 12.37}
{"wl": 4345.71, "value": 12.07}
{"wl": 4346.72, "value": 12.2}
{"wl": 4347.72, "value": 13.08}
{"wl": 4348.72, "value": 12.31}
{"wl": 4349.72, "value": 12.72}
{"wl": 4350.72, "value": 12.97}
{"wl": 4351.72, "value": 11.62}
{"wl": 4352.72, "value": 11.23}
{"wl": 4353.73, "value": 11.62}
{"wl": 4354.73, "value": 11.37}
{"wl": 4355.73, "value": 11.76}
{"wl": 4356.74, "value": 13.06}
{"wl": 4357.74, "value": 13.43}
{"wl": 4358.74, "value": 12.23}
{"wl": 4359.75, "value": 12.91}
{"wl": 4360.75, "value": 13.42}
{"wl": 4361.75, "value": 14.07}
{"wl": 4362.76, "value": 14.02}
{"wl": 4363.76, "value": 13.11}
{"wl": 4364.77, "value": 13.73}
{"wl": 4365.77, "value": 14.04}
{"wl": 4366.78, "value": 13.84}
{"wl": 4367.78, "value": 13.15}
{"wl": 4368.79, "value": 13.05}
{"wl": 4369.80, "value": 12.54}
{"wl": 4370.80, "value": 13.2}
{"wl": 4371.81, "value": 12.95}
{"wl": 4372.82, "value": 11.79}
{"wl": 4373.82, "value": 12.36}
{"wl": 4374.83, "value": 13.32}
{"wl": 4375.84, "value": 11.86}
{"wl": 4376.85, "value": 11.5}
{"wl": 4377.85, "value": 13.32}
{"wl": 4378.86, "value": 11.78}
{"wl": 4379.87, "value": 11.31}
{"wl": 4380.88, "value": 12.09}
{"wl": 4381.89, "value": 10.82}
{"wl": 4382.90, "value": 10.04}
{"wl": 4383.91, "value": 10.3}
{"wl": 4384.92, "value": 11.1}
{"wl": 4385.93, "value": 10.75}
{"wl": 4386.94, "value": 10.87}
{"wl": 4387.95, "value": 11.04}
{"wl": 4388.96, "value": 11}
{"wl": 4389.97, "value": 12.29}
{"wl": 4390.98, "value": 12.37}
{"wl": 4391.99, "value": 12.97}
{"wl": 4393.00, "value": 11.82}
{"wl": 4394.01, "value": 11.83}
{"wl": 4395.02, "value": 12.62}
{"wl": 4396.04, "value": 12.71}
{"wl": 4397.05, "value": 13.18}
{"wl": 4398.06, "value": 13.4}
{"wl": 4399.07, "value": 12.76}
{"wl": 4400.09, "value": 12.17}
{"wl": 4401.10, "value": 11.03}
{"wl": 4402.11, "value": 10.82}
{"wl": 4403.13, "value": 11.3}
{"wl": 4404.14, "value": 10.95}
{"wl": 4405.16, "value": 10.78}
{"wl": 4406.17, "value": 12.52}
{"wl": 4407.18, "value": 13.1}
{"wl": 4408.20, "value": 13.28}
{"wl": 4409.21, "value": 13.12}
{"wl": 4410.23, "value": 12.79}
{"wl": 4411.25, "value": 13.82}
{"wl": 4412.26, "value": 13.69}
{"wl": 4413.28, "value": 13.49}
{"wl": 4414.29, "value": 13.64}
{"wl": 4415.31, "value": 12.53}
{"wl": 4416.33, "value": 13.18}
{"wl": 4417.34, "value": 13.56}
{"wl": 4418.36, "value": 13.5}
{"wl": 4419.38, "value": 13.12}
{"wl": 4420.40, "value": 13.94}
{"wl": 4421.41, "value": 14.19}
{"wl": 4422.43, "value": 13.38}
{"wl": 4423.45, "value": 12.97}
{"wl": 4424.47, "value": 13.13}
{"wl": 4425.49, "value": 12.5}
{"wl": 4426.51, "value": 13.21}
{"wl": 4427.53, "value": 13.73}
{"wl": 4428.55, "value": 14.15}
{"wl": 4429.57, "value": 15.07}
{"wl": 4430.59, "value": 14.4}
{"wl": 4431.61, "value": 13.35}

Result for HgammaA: -4.0 angstrom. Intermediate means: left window 10.1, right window 12.3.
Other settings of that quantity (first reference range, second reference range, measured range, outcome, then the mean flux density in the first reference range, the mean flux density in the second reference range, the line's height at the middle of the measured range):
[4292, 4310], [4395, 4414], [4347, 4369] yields -3.80 angstrom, 9.03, 12.5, 10.9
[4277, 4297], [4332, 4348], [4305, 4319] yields 0.73 angstrom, 10.6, 11.8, 11.2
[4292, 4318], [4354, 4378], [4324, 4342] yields -0.87 angstrom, 9.79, 12.9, 11.2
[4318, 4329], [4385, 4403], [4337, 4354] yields 0.20 angstrom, 11.7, 11.9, 11.8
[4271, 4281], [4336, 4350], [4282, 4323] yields 3.57 angstrom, 11.1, 11.5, 11.3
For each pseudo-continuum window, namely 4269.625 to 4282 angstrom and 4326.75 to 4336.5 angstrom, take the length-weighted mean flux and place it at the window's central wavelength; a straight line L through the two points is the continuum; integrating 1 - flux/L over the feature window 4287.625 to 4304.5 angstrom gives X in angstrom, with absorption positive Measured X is 3.2 angstrom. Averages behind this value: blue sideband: 11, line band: 9.38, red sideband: 12.5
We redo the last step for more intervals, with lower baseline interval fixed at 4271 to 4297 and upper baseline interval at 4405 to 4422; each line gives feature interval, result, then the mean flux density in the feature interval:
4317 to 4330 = -0.4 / 11.8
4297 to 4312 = 3.1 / 8.81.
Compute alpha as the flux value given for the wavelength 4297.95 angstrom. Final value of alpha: 9.728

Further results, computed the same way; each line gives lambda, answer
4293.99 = 10.09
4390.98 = 12.37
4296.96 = 9.432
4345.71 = 12.07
